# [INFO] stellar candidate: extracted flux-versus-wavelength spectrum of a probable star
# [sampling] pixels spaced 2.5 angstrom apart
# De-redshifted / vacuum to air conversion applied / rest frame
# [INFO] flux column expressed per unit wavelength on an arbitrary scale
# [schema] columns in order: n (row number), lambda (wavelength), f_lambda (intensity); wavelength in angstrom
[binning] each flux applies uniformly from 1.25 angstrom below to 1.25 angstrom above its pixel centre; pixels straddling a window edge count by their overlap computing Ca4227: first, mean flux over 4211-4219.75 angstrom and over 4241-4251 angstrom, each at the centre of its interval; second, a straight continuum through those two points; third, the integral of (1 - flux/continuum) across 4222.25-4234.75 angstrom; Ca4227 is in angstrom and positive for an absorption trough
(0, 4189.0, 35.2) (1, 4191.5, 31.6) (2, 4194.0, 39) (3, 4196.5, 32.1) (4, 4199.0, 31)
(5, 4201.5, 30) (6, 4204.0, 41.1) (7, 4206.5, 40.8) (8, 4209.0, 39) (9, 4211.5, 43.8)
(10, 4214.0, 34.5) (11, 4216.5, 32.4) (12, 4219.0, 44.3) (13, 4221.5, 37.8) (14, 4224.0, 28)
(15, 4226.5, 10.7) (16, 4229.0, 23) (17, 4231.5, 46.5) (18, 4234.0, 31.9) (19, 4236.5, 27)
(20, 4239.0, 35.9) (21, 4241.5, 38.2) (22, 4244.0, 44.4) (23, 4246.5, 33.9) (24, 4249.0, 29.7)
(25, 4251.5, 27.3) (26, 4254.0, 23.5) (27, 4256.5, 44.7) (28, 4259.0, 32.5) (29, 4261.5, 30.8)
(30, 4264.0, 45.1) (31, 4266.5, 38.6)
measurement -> 2.9 angstrom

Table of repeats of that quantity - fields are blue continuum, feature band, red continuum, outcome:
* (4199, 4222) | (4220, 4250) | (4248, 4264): 2.1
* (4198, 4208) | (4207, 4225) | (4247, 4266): -1.0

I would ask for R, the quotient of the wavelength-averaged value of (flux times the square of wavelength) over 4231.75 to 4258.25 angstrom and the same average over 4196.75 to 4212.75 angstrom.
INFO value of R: 0.9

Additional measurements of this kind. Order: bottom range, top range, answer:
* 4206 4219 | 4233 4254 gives 0.87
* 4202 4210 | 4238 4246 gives 1.01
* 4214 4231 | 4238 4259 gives 1.15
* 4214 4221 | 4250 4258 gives 0.86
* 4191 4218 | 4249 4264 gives 0.93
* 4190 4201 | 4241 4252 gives 1.08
